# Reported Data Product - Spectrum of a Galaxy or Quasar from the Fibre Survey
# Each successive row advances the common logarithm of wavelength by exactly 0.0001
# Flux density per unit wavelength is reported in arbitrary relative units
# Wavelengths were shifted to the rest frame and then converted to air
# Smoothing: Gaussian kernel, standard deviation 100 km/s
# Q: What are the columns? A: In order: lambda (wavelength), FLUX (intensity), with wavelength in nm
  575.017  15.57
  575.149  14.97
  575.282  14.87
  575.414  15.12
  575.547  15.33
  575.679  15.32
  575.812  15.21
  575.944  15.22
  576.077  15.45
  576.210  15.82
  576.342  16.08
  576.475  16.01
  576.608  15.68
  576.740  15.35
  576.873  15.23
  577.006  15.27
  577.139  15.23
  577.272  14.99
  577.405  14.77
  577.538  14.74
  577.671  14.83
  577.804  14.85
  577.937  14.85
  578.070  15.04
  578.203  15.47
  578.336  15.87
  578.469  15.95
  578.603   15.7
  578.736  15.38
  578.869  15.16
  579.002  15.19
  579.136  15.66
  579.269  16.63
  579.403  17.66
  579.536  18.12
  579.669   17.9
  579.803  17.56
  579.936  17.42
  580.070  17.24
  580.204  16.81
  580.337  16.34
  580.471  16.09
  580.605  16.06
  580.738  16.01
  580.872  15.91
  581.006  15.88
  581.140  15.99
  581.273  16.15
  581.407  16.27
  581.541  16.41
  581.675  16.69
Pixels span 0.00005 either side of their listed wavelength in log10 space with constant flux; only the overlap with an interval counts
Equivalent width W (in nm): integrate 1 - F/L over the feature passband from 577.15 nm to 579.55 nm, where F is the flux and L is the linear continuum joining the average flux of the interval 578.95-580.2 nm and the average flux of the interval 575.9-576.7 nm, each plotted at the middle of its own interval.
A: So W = 0.15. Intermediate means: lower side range 15.7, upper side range 17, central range 15.5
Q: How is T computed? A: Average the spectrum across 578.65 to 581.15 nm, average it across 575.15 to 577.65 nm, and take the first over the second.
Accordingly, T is 1.1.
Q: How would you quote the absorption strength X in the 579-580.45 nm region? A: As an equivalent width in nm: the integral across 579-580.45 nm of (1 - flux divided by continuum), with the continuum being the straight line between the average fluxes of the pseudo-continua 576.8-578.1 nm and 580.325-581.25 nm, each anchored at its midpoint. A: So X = -0.12 nm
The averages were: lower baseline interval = 15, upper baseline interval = 16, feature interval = 17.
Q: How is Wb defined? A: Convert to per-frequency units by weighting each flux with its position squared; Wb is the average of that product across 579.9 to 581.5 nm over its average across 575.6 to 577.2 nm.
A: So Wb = 1.1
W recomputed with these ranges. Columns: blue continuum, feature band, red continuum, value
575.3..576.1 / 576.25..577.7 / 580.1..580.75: 0.02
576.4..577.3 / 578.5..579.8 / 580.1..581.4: -0.05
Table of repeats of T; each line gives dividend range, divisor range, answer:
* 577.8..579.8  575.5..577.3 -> 1.04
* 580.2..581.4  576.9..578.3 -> 1.07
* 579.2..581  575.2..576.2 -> 1.11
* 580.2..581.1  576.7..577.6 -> 1.07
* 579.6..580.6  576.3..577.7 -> 1.11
